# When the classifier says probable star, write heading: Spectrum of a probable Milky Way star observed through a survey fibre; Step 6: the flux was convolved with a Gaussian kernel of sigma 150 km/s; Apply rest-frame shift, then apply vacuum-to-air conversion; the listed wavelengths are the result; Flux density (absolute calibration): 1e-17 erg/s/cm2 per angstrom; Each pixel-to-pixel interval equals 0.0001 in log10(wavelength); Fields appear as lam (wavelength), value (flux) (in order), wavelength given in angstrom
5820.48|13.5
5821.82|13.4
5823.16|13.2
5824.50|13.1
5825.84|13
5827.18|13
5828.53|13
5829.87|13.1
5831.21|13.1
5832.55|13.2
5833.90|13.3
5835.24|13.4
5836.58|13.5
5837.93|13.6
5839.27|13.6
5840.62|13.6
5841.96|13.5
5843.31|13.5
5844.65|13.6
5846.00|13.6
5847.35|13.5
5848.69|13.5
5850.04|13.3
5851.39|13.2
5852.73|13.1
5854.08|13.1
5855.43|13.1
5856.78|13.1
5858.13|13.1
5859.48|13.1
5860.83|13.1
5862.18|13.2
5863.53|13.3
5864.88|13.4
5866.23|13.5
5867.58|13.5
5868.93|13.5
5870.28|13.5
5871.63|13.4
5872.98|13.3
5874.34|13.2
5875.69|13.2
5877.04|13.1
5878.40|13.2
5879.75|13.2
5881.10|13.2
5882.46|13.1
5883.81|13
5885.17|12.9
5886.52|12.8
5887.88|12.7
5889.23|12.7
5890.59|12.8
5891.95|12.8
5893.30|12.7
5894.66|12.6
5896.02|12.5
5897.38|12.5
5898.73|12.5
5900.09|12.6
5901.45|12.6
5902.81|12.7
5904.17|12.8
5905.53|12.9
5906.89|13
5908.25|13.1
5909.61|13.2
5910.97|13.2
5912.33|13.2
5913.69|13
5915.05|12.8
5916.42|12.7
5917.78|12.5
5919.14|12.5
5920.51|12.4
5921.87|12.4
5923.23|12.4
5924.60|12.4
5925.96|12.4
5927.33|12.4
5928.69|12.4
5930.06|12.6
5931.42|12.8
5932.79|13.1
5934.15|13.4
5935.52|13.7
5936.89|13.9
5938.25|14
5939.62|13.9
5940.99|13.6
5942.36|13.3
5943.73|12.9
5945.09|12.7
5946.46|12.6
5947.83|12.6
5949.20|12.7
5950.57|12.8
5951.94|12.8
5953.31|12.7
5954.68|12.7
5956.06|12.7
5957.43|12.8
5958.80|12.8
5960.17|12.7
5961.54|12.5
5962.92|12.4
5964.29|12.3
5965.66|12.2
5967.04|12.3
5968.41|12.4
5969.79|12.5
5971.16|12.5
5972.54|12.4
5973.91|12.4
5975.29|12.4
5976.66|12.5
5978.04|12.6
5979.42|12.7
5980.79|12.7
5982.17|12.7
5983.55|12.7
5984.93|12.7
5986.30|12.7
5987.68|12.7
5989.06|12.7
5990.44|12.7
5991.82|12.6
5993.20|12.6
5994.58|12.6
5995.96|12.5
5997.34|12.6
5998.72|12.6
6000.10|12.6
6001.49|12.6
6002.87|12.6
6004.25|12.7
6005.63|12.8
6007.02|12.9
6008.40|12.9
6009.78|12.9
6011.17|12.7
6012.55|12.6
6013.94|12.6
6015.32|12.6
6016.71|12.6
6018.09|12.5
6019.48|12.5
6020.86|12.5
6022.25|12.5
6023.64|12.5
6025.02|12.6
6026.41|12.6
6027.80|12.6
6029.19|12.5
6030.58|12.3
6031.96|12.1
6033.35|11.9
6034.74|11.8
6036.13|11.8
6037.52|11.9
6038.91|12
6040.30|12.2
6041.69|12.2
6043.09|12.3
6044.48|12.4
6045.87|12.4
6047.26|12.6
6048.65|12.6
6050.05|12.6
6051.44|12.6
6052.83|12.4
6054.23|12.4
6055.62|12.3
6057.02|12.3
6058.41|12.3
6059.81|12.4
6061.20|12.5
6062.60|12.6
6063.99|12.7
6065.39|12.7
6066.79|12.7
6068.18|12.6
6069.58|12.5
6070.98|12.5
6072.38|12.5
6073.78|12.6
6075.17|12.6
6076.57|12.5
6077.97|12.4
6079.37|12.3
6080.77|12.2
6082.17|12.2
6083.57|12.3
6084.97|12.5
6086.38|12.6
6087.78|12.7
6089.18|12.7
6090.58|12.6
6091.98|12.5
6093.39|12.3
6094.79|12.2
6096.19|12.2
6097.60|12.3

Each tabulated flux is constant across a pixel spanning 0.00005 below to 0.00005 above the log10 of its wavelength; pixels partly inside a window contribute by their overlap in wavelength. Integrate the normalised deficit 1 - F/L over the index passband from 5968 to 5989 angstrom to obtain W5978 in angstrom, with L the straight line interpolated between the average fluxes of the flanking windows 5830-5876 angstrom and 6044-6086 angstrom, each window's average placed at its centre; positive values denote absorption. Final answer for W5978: 0.4 angstrom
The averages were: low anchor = 13.3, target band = 12.6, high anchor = 12.5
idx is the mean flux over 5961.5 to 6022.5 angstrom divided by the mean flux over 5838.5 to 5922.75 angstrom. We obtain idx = 0.96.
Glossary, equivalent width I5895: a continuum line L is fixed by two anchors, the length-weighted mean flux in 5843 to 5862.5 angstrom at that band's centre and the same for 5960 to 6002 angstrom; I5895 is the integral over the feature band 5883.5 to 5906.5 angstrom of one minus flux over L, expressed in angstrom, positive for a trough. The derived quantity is 0.57 angstrom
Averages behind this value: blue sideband 13.3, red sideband 12.5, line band 12.7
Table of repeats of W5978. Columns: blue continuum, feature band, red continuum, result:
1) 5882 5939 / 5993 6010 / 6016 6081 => -0.2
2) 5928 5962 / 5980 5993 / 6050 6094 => 0.1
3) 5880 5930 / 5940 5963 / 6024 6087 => -0.3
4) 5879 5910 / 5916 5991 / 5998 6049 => -0.4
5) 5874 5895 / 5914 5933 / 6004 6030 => 0.5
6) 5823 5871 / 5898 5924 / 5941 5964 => 0.4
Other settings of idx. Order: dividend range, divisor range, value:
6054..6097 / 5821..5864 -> 0.94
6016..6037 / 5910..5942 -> 0.95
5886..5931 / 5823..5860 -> 0.96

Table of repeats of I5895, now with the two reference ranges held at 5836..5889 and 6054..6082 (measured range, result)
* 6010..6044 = 0.8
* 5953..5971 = 0.5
